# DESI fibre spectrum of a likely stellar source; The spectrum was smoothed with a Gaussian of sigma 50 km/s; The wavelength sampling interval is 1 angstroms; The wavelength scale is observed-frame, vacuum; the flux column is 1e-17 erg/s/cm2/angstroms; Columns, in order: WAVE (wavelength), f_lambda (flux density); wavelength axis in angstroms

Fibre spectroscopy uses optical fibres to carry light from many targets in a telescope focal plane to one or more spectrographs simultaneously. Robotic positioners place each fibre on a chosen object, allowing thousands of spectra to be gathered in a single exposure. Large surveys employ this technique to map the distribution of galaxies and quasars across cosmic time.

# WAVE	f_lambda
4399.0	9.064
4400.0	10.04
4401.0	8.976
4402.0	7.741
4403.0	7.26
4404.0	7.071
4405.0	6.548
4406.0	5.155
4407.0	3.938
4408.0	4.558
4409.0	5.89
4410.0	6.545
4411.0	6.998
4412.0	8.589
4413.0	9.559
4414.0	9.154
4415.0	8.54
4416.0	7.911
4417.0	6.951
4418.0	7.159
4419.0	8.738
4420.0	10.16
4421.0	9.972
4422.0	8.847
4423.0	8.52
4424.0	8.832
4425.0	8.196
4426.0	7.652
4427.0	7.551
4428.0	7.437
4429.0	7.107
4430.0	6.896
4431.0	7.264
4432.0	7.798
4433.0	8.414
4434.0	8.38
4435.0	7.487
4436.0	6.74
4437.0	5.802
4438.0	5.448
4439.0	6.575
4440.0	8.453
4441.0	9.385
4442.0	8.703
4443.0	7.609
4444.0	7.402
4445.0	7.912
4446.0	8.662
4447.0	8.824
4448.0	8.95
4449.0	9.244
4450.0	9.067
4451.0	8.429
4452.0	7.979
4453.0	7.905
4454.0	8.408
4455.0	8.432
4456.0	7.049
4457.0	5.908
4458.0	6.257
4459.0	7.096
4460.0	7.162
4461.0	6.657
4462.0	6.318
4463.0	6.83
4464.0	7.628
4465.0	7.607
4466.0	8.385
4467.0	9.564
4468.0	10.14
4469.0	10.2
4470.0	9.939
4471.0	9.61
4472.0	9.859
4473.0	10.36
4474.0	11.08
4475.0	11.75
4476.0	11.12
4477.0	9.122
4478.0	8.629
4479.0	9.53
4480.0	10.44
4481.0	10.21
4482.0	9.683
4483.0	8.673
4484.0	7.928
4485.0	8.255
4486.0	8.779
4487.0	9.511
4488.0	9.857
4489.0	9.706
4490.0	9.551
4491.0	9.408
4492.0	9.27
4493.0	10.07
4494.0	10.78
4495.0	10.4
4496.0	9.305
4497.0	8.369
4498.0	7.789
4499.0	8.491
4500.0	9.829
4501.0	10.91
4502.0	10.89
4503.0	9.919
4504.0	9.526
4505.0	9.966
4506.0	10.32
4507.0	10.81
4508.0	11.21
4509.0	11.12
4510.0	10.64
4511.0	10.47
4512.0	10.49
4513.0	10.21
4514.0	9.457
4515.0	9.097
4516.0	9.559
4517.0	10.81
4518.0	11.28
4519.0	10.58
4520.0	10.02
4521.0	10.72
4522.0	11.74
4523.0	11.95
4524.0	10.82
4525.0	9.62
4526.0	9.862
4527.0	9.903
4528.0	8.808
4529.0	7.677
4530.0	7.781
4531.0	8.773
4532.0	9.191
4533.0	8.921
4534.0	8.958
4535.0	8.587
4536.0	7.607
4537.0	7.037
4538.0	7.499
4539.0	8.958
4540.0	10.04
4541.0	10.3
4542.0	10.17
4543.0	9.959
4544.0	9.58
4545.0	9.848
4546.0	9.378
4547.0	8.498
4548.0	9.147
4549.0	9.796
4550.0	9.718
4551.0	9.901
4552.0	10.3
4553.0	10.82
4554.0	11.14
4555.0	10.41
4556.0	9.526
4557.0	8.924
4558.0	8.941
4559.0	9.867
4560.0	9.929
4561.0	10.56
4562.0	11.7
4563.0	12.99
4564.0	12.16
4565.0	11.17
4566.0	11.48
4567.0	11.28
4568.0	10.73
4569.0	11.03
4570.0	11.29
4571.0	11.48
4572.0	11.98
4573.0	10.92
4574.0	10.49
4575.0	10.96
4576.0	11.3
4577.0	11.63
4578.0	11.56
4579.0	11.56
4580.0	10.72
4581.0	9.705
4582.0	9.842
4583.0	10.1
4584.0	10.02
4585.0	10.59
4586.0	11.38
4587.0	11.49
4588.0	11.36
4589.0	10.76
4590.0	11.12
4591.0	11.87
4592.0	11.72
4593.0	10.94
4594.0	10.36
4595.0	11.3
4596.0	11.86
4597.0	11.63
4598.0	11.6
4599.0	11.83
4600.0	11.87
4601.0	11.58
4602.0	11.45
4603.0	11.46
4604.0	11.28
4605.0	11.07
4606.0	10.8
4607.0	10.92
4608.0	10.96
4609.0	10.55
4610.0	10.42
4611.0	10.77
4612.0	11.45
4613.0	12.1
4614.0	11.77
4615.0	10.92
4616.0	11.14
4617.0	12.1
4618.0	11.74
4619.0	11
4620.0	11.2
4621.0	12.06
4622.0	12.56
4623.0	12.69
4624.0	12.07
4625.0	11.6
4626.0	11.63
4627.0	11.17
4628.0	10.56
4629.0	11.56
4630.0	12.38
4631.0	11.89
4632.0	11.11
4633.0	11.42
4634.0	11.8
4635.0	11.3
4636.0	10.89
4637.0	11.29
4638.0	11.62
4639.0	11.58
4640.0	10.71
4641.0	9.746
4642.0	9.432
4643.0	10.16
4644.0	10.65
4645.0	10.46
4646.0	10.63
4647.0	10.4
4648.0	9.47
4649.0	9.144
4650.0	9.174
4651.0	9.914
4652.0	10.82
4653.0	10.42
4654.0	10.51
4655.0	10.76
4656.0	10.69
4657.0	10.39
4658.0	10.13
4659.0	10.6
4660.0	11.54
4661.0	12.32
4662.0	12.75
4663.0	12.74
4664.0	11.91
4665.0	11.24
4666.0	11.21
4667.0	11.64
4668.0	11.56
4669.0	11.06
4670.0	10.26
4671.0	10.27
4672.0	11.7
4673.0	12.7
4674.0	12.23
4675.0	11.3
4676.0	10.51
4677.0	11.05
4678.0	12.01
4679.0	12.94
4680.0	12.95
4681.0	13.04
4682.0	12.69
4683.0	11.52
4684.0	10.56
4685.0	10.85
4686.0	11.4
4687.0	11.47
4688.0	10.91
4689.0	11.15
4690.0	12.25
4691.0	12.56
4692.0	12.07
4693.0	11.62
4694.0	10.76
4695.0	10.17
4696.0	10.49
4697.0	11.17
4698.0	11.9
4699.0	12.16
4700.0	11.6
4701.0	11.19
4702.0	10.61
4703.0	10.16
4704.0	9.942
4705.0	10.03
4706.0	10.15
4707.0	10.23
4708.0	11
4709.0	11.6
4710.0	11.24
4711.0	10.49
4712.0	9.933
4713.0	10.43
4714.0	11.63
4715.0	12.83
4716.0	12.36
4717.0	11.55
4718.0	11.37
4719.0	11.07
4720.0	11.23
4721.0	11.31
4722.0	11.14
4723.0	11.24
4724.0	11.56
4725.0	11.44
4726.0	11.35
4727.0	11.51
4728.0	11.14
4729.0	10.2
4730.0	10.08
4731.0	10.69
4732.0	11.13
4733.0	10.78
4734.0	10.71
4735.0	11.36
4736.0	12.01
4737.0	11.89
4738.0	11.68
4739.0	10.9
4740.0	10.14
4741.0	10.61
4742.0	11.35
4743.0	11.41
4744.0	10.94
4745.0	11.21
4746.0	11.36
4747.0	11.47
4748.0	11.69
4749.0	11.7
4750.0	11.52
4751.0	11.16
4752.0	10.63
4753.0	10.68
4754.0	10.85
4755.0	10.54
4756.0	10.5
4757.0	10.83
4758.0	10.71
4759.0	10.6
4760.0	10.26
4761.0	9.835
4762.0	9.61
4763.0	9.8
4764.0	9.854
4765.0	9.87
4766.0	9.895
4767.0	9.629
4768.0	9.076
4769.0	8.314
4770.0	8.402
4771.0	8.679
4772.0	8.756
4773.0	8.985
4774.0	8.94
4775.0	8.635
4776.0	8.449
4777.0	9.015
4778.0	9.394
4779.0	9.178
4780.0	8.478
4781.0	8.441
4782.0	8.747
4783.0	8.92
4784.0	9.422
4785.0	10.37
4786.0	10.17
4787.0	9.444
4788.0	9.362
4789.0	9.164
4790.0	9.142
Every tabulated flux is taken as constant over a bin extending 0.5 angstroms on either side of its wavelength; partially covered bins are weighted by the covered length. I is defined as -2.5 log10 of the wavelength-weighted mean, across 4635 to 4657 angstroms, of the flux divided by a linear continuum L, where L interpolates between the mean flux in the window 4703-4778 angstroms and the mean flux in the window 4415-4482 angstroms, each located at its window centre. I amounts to -0.06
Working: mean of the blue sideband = 8.34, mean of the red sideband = 10.6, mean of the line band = 10.4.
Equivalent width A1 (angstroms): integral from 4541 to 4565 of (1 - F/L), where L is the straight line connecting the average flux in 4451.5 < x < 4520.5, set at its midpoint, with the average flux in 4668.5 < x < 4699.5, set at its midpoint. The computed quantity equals -0.2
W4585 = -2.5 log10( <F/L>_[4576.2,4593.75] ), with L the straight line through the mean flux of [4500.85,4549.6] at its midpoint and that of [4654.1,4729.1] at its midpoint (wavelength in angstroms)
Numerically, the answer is -0.07 mag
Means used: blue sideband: 9.76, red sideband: 11.3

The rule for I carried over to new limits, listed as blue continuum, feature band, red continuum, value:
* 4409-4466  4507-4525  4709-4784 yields -0.237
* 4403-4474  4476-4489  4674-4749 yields -0.109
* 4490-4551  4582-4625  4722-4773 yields -0.130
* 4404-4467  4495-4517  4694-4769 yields -0.182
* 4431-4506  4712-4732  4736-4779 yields -0.120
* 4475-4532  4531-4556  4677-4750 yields 0.079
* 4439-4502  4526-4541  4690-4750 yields 0.096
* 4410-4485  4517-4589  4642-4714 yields -0.065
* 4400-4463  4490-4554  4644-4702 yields -0.087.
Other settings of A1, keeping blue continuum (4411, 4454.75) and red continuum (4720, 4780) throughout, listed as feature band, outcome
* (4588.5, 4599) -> -2.3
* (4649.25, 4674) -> -3.3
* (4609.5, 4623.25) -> -3.0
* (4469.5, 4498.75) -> -3.9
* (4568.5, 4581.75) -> -2.8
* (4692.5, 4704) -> -1.1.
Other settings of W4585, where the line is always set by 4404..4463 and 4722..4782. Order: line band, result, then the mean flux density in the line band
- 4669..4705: -0.17 mag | 11.4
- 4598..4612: -0.22 mag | 11.2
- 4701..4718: -0.10 mag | 10.9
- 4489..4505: -0.18 mag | 9.65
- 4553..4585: -0.23 mag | 10.8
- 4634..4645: -0.15 mag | 10.8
